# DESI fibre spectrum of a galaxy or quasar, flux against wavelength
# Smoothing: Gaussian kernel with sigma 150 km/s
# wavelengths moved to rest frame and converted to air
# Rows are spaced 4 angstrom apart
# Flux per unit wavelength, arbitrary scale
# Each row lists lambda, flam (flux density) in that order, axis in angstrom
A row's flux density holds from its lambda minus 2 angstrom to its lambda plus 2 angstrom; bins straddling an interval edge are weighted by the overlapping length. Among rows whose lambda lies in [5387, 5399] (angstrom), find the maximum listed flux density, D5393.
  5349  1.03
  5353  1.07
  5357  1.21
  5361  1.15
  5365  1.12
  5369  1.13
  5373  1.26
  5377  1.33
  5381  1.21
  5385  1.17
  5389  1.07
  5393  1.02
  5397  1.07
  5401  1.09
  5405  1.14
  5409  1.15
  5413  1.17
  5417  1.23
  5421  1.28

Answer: 1.07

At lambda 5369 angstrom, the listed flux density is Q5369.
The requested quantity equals 1.13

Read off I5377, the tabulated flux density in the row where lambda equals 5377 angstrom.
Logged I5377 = 1.33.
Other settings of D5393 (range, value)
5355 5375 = 1.26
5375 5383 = 1.33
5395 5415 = 1.17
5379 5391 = 1.21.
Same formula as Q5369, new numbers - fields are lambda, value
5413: 1.17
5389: 1.07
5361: 1.15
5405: 1.14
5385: 1.17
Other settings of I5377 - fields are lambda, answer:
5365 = 1.12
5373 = 1.26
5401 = 1.09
